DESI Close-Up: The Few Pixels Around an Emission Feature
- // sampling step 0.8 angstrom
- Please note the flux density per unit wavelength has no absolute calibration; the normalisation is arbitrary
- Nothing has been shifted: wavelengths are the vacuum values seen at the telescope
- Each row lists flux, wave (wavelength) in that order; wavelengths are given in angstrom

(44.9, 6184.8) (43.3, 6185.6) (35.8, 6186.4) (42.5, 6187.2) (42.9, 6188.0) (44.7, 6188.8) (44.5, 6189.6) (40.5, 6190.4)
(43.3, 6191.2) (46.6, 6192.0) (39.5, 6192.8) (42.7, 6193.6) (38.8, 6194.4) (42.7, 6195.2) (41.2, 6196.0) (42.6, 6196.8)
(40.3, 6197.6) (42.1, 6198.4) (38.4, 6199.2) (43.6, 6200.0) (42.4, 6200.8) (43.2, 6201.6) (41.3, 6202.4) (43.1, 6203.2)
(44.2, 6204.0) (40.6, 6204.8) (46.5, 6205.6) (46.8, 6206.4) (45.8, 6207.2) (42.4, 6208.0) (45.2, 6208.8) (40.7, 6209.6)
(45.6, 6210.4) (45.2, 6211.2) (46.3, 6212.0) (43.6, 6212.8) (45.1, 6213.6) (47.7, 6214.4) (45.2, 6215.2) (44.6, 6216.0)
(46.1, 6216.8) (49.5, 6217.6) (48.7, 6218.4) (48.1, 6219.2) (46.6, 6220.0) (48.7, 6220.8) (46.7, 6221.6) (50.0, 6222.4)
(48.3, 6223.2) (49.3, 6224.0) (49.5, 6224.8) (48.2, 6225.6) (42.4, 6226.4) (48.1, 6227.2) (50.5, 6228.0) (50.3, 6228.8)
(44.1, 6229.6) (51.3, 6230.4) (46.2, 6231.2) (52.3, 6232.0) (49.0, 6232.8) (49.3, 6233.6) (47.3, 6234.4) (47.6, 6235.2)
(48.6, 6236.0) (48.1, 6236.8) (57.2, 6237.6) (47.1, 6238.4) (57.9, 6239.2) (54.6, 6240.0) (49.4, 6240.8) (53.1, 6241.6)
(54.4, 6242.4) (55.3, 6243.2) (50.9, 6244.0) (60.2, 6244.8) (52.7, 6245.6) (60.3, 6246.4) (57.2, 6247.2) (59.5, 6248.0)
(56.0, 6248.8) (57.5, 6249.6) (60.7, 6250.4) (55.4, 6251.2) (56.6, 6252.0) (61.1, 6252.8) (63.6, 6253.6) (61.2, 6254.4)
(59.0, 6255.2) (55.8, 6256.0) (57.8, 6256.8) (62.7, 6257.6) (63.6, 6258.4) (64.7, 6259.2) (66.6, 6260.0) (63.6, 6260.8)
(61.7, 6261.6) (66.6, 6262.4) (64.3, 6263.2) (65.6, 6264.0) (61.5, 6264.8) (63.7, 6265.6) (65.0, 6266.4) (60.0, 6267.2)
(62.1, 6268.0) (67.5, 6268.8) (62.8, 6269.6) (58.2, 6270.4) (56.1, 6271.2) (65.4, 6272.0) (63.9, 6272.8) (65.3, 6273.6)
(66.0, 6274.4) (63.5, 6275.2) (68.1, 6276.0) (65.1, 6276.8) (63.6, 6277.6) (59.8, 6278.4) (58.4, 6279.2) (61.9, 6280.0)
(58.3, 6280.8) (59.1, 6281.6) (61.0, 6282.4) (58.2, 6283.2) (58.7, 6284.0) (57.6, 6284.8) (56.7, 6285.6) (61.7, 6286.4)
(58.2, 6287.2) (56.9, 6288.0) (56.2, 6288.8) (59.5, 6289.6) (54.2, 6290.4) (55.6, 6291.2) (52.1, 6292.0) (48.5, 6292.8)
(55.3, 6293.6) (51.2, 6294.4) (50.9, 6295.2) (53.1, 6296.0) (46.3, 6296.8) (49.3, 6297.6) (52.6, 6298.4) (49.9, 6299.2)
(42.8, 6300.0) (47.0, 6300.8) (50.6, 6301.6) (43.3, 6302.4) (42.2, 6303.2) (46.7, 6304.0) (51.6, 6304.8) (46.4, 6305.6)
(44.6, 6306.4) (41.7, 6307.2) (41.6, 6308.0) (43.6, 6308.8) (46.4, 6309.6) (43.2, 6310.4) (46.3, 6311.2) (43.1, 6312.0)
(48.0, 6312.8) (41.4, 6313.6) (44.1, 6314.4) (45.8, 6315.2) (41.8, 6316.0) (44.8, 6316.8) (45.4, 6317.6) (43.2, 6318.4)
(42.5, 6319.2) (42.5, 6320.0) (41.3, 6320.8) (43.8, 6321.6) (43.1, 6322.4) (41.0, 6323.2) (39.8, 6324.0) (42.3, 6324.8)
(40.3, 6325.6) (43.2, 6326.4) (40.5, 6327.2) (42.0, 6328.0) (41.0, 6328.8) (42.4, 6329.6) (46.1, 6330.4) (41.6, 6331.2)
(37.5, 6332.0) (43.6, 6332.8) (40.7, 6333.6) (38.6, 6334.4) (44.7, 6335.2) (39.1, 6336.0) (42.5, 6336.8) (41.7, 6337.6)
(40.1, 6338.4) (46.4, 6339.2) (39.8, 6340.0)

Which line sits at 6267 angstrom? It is Mg II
